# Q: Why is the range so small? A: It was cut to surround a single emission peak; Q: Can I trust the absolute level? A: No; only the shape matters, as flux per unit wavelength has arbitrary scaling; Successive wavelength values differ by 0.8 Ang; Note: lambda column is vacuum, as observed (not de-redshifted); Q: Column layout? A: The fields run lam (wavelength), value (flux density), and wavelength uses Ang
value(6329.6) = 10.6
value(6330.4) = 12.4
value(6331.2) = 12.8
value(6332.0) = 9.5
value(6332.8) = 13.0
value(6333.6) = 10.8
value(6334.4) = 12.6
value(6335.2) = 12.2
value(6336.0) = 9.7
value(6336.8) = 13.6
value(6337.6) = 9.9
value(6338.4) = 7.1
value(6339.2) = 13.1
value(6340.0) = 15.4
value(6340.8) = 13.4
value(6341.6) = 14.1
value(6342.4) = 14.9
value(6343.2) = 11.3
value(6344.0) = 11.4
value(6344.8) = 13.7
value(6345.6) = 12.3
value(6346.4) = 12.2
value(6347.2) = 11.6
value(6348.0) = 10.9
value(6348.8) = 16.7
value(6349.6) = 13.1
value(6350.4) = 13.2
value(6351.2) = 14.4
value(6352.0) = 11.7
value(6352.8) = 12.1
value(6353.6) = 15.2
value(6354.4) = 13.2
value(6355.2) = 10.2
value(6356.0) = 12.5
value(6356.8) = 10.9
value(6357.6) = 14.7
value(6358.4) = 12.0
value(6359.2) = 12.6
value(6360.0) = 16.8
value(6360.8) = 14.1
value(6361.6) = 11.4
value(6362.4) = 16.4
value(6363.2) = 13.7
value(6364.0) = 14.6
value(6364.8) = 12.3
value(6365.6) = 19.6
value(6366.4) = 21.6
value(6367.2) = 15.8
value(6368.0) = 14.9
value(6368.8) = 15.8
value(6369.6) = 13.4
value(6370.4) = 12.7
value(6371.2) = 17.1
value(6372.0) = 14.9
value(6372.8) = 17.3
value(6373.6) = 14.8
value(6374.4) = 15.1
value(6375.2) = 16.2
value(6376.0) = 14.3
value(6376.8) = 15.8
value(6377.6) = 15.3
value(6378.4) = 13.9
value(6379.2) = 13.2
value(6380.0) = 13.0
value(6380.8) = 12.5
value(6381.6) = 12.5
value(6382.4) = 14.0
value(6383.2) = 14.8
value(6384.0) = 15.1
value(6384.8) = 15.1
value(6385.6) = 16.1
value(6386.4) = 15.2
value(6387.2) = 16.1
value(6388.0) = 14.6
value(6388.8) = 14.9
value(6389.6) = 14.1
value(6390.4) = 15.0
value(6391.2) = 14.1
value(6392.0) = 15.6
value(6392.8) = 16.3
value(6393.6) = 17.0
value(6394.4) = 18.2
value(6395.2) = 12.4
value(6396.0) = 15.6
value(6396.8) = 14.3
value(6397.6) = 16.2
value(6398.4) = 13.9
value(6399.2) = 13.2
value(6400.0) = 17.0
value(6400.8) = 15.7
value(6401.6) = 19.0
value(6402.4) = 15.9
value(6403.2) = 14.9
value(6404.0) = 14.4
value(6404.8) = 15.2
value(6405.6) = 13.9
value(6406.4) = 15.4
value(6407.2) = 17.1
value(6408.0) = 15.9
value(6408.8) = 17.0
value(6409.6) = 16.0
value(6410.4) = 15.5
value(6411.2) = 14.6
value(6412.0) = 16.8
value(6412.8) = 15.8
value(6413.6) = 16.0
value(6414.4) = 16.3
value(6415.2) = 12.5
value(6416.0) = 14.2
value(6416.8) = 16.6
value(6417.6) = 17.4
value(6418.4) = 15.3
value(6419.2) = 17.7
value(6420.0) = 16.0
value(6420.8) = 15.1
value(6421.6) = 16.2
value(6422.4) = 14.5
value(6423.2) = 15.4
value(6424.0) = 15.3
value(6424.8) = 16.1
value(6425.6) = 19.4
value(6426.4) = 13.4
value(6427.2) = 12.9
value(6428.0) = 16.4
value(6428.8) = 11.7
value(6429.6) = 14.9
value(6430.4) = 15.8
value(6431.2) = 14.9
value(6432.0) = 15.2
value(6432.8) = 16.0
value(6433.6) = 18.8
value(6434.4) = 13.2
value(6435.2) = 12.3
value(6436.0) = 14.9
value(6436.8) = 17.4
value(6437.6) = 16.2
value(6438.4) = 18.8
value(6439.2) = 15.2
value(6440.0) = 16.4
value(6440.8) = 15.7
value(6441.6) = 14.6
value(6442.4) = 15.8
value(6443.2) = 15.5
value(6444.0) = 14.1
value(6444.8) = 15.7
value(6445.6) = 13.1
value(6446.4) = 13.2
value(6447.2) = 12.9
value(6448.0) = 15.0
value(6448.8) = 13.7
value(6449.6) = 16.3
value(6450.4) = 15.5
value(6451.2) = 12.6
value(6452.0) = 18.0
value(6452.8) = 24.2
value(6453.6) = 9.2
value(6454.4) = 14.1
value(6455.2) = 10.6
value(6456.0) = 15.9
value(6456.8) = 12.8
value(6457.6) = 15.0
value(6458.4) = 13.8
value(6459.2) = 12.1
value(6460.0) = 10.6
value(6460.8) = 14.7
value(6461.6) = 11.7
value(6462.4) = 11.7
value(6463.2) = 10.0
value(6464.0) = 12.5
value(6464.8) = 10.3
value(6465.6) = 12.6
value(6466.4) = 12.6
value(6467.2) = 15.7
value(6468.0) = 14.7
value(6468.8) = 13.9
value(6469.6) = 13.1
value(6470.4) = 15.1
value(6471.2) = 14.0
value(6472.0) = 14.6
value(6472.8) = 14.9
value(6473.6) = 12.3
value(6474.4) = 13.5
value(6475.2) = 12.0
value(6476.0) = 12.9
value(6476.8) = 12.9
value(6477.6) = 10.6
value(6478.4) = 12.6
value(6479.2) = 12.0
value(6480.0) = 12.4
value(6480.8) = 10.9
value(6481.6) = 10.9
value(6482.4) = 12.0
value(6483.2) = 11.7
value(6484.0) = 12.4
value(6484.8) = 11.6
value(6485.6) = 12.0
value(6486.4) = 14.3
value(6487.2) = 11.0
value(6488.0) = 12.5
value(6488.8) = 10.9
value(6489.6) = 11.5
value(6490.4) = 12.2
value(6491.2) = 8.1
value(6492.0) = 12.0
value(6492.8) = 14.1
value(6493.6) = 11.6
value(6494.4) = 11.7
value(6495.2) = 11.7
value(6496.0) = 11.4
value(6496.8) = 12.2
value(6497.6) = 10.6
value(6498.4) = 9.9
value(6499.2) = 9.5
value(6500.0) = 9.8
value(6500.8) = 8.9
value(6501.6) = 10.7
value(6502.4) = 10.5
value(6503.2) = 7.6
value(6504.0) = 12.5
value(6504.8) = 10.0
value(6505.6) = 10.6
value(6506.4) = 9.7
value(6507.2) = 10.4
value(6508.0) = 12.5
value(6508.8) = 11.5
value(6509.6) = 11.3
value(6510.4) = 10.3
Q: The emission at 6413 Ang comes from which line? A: Mg II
